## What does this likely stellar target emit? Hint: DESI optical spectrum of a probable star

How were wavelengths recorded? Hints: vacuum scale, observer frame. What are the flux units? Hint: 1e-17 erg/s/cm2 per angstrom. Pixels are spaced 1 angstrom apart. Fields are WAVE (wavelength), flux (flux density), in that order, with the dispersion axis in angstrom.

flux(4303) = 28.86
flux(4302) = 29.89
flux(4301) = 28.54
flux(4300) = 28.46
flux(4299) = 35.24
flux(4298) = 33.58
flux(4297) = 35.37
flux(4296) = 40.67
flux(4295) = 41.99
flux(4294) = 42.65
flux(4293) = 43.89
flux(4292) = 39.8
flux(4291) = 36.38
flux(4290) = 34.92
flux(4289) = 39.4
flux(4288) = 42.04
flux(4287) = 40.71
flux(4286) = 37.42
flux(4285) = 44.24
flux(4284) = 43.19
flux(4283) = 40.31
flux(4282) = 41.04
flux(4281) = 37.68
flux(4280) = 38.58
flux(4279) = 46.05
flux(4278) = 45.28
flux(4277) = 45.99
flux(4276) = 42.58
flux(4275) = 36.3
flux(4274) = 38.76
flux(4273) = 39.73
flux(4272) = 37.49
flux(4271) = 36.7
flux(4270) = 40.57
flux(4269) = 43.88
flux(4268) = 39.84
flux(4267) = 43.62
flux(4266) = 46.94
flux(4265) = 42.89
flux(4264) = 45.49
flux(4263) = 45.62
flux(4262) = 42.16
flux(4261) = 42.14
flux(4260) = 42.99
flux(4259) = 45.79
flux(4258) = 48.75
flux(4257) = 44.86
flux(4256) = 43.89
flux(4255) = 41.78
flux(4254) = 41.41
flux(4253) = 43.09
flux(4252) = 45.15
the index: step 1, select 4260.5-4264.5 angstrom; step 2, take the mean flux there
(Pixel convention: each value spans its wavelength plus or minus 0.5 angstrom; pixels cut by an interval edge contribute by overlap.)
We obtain 43.9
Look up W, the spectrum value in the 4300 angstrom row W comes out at 28.46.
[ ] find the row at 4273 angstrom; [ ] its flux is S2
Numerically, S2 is 39.73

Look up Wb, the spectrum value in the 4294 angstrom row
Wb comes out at 42.65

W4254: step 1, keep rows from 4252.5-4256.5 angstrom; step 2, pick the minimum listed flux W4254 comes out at 41.41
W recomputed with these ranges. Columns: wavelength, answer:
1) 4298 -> 33.58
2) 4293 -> 43.89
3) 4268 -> 39.84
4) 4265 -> 42.89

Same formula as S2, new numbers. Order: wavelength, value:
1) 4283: 40.31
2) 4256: 43.89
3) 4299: 35.24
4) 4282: 41.04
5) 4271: 36.7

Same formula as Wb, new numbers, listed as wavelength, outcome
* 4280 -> 38.58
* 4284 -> 43.19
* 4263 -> 45.62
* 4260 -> 42.99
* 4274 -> 38.76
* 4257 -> 44.86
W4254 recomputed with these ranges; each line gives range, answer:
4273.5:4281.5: 36.3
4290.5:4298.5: 33.58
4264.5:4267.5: 42.89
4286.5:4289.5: 39.4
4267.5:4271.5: 36.7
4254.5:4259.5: 41.78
